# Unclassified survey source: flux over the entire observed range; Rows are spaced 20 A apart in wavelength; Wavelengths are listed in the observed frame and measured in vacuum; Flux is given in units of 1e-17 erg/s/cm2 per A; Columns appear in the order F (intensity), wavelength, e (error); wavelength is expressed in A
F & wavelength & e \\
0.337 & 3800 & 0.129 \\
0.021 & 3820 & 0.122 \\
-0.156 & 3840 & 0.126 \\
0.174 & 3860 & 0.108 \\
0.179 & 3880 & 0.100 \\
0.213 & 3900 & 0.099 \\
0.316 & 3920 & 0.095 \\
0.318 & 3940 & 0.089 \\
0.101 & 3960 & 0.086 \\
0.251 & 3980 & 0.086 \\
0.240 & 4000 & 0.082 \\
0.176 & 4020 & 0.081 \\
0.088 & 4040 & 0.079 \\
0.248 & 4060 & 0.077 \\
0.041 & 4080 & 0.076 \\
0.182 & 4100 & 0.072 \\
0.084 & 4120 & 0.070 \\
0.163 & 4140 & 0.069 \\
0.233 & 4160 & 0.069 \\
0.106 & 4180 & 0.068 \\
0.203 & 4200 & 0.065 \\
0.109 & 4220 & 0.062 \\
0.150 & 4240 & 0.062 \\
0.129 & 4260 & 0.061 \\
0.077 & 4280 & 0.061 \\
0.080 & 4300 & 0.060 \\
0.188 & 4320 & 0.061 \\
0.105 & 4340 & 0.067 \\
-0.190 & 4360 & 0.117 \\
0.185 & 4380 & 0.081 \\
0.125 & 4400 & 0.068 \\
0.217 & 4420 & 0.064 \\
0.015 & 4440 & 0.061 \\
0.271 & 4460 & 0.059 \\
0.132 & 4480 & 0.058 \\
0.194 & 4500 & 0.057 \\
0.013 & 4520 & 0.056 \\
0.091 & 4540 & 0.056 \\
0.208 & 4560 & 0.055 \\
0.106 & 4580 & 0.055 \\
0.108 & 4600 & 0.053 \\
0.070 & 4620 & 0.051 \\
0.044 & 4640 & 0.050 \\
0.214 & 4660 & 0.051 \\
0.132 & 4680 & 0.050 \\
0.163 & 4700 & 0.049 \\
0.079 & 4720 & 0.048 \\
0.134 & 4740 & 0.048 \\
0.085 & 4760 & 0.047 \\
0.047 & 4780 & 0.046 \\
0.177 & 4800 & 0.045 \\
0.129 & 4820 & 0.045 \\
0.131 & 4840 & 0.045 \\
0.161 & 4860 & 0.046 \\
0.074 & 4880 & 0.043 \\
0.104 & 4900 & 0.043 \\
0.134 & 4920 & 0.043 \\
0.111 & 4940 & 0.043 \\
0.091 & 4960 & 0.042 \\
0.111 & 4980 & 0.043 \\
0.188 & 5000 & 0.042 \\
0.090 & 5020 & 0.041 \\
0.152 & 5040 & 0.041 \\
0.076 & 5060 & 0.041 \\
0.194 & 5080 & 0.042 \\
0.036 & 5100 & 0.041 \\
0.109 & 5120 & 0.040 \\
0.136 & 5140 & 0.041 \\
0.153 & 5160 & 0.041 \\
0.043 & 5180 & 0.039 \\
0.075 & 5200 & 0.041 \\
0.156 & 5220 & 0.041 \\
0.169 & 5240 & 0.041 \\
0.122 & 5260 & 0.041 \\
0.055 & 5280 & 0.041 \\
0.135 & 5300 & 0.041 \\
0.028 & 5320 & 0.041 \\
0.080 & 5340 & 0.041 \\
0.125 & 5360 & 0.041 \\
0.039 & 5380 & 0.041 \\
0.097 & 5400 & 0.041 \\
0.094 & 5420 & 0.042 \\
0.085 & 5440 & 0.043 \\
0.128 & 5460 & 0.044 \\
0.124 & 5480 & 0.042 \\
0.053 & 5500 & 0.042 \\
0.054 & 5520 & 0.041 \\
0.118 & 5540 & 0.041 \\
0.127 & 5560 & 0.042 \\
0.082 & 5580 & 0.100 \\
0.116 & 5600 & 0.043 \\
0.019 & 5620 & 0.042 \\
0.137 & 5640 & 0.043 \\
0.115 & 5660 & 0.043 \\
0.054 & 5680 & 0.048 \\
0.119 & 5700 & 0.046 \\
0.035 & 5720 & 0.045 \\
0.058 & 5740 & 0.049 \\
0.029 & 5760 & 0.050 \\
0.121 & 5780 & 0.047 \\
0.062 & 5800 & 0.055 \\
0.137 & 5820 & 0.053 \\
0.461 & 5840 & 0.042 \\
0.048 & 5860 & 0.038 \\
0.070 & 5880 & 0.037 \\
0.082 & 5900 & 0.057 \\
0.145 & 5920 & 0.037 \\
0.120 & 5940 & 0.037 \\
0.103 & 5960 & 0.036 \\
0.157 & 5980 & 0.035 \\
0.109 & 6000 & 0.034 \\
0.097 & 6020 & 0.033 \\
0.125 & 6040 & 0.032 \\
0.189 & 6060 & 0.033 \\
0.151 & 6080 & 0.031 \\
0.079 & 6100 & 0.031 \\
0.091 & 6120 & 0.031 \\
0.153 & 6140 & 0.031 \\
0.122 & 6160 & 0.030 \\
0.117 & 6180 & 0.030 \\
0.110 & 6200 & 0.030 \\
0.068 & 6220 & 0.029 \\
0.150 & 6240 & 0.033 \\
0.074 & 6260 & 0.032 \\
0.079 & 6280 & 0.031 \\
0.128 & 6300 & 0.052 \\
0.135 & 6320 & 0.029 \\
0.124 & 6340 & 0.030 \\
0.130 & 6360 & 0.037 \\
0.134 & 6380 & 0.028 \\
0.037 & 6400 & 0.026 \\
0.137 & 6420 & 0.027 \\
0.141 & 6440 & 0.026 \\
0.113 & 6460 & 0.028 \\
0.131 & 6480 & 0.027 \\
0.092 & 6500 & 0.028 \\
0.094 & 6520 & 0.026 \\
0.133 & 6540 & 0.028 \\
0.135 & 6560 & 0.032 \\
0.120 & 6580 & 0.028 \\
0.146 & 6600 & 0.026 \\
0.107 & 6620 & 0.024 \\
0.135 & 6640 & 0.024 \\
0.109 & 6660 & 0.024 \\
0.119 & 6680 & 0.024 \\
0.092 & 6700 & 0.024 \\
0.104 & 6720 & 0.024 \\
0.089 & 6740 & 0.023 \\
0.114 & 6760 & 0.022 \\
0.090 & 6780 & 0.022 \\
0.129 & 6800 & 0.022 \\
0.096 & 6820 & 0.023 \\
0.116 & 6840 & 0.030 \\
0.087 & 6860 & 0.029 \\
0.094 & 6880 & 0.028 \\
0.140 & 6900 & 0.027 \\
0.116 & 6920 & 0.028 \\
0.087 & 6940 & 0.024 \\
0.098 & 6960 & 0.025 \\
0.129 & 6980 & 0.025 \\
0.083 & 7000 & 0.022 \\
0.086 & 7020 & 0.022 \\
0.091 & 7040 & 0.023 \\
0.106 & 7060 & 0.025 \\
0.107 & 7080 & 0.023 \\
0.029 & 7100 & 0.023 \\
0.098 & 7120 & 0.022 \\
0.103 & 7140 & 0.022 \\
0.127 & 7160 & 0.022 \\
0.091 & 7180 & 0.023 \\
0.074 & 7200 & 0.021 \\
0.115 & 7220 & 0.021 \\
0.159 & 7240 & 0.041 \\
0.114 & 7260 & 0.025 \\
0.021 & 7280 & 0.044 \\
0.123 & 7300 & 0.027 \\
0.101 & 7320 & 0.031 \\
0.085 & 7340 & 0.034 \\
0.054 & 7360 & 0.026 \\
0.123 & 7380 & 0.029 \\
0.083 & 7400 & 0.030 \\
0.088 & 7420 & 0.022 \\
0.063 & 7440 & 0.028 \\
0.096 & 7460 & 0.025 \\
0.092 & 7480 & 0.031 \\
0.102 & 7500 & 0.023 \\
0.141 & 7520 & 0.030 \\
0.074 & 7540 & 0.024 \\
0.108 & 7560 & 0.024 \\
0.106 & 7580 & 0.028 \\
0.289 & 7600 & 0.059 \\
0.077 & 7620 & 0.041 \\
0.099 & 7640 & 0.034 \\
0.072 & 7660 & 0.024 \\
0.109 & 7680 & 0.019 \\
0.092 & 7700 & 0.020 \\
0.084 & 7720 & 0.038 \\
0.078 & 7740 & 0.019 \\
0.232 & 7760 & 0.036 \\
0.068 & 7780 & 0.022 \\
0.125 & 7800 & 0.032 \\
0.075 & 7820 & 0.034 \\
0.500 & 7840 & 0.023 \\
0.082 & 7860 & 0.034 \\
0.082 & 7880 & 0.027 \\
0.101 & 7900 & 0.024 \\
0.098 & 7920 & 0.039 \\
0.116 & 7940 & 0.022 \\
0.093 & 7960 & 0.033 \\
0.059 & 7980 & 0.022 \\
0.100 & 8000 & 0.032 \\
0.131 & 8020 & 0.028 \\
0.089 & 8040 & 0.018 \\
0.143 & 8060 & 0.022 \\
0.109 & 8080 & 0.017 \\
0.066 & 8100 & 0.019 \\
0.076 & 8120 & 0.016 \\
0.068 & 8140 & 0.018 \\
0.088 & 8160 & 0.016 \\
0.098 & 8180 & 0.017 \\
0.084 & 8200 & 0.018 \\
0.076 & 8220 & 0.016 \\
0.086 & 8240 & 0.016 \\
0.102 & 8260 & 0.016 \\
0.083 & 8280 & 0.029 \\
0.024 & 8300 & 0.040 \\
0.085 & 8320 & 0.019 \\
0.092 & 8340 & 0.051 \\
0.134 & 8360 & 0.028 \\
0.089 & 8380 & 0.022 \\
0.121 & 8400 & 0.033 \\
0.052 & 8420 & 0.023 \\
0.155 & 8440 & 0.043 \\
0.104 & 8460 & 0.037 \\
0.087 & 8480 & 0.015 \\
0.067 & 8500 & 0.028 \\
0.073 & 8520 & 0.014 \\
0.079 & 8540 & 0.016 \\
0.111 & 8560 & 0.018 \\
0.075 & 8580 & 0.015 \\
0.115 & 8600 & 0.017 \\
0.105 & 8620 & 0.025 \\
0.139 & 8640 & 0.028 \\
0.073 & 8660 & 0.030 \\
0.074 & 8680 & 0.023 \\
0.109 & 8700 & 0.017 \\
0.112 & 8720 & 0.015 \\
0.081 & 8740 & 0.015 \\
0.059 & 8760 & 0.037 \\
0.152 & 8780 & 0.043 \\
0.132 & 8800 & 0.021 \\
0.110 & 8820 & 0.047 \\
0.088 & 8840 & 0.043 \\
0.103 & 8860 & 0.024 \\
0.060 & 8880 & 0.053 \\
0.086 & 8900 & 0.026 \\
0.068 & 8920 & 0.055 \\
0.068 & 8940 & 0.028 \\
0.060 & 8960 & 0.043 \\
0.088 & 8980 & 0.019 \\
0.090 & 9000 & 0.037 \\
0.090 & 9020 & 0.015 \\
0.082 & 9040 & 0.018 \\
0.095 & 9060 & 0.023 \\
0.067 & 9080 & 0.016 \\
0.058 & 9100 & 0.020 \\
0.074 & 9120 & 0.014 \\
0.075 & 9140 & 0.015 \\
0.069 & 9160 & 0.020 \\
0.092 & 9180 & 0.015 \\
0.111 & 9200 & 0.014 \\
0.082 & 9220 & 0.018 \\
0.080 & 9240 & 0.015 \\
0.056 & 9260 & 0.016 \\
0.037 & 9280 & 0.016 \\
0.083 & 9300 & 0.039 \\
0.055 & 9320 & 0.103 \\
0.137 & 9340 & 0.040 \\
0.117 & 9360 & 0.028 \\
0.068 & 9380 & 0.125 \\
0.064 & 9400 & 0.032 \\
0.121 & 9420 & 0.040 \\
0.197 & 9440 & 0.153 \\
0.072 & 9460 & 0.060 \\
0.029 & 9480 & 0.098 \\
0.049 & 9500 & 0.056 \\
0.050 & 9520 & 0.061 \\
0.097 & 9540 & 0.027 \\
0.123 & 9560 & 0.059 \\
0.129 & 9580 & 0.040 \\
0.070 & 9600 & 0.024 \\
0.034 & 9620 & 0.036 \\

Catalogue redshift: 0.56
